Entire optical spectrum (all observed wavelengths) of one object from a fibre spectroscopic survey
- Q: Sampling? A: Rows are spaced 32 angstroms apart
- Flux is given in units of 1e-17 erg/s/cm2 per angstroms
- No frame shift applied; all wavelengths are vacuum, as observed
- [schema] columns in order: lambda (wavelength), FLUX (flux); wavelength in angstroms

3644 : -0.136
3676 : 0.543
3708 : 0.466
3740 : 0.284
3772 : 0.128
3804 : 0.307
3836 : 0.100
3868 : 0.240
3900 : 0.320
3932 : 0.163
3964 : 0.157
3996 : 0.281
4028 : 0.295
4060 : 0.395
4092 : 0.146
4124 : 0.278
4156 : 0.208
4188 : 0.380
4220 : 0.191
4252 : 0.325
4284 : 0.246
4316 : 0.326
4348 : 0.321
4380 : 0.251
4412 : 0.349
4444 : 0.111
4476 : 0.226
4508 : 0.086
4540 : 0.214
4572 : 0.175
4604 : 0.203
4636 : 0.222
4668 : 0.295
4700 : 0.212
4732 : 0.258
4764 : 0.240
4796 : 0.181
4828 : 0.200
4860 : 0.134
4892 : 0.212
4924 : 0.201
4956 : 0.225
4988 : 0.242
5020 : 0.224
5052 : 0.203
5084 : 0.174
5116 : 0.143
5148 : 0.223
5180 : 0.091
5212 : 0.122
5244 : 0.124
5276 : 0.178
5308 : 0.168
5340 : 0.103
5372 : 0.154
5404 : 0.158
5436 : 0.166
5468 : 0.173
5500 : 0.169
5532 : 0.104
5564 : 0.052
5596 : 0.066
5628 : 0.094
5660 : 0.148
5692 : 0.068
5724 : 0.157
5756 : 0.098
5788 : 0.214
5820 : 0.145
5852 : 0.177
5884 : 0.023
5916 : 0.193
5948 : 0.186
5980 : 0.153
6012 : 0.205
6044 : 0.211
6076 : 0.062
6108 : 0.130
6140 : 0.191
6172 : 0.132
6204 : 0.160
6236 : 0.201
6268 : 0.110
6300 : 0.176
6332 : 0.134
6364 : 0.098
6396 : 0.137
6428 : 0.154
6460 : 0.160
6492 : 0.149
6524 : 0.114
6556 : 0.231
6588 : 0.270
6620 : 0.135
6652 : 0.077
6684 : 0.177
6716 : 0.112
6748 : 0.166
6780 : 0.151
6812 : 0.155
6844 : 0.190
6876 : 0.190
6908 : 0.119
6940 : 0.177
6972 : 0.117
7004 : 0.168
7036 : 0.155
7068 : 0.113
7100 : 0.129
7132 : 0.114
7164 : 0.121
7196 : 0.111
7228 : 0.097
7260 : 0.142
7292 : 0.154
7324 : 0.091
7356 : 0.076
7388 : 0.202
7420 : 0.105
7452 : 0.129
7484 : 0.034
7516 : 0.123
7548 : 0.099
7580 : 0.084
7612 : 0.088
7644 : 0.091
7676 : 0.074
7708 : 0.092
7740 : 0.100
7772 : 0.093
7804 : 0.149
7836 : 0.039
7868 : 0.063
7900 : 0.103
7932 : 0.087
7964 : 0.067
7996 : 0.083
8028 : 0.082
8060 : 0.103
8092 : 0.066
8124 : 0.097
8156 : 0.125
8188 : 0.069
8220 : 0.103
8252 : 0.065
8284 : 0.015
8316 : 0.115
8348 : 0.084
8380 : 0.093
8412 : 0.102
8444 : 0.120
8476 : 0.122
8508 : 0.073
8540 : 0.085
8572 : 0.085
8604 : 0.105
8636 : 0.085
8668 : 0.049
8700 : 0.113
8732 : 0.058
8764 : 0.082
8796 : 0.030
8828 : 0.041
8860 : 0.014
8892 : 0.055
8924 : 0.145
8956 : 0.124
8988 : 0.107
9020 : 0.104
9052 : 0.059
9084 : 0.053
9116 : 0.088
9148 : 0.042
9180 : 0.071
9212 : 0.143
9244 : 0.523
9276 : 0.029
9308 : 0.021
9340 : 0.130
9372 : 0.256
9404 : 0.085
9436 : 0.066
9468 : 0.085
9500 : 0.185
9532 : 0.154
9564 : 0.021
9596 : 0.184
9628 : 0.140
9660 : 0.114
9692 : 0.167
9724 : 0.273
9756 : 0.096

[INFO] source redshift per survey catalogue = 1.476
